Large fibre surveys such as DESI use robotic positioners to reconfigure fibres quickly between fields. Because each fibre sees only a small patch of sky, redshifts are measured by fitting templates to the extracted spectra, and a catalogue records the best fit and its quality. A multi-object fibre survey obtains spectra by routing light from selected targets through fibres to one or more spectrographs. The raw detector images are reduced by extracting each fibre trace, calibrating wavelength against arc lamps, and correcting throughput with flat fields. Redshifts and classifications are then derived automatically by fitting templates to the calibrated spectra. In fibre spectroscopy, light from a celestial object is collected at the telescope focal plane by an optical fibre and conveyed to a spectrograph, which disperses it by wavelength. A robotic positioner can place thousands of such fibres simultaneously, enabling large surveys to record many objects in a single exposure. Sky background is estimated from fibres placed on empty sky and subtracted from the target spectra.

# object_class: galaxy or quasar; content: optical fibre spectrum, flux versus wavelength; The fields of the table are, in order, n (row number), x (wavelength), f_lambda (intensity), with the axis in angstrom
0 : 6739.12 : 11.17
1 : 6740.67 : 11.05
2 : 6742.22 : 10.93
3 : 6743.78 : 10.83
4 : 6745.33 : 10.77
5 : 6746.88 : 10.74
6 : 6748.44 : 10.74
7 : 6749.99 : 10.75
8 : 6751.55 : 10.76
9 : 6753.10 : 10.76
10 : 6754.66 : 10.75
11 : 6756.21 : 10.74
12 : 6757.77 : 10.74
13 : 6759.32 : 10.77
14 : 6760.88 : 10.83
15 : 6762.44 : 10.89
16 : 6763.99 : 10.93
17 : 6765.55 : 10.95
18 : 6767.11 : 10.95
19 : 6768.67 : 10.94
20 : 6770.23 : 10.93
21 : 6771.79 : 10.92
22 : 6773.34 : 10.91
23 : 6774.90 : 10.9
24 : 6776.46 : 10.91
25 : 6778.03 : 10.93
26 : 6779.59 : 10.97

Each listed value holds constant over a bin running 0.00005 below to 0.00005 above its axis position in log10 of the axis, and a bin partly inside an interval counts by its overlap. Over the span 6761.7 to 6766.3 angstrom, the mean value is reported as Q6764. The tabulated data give 10.9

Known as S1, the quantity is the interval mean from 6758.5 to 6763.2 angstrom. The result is 10.8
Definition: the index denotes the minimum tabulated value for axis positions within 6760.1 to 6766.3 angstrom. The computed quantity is 10.83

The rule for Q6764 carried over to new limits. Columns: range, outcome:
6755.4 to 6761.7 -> 10.8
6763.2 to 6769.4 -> 10.9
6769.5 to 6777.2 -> 10.9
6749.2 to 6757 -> 10.8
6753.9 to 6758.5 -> 10.7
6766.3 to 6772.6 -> 10.9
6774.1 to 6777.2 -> 10.9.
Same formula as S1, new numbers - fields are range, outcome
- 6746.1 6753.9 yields 10.7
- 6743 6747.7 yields 10.8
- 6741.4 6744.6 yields 10.9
